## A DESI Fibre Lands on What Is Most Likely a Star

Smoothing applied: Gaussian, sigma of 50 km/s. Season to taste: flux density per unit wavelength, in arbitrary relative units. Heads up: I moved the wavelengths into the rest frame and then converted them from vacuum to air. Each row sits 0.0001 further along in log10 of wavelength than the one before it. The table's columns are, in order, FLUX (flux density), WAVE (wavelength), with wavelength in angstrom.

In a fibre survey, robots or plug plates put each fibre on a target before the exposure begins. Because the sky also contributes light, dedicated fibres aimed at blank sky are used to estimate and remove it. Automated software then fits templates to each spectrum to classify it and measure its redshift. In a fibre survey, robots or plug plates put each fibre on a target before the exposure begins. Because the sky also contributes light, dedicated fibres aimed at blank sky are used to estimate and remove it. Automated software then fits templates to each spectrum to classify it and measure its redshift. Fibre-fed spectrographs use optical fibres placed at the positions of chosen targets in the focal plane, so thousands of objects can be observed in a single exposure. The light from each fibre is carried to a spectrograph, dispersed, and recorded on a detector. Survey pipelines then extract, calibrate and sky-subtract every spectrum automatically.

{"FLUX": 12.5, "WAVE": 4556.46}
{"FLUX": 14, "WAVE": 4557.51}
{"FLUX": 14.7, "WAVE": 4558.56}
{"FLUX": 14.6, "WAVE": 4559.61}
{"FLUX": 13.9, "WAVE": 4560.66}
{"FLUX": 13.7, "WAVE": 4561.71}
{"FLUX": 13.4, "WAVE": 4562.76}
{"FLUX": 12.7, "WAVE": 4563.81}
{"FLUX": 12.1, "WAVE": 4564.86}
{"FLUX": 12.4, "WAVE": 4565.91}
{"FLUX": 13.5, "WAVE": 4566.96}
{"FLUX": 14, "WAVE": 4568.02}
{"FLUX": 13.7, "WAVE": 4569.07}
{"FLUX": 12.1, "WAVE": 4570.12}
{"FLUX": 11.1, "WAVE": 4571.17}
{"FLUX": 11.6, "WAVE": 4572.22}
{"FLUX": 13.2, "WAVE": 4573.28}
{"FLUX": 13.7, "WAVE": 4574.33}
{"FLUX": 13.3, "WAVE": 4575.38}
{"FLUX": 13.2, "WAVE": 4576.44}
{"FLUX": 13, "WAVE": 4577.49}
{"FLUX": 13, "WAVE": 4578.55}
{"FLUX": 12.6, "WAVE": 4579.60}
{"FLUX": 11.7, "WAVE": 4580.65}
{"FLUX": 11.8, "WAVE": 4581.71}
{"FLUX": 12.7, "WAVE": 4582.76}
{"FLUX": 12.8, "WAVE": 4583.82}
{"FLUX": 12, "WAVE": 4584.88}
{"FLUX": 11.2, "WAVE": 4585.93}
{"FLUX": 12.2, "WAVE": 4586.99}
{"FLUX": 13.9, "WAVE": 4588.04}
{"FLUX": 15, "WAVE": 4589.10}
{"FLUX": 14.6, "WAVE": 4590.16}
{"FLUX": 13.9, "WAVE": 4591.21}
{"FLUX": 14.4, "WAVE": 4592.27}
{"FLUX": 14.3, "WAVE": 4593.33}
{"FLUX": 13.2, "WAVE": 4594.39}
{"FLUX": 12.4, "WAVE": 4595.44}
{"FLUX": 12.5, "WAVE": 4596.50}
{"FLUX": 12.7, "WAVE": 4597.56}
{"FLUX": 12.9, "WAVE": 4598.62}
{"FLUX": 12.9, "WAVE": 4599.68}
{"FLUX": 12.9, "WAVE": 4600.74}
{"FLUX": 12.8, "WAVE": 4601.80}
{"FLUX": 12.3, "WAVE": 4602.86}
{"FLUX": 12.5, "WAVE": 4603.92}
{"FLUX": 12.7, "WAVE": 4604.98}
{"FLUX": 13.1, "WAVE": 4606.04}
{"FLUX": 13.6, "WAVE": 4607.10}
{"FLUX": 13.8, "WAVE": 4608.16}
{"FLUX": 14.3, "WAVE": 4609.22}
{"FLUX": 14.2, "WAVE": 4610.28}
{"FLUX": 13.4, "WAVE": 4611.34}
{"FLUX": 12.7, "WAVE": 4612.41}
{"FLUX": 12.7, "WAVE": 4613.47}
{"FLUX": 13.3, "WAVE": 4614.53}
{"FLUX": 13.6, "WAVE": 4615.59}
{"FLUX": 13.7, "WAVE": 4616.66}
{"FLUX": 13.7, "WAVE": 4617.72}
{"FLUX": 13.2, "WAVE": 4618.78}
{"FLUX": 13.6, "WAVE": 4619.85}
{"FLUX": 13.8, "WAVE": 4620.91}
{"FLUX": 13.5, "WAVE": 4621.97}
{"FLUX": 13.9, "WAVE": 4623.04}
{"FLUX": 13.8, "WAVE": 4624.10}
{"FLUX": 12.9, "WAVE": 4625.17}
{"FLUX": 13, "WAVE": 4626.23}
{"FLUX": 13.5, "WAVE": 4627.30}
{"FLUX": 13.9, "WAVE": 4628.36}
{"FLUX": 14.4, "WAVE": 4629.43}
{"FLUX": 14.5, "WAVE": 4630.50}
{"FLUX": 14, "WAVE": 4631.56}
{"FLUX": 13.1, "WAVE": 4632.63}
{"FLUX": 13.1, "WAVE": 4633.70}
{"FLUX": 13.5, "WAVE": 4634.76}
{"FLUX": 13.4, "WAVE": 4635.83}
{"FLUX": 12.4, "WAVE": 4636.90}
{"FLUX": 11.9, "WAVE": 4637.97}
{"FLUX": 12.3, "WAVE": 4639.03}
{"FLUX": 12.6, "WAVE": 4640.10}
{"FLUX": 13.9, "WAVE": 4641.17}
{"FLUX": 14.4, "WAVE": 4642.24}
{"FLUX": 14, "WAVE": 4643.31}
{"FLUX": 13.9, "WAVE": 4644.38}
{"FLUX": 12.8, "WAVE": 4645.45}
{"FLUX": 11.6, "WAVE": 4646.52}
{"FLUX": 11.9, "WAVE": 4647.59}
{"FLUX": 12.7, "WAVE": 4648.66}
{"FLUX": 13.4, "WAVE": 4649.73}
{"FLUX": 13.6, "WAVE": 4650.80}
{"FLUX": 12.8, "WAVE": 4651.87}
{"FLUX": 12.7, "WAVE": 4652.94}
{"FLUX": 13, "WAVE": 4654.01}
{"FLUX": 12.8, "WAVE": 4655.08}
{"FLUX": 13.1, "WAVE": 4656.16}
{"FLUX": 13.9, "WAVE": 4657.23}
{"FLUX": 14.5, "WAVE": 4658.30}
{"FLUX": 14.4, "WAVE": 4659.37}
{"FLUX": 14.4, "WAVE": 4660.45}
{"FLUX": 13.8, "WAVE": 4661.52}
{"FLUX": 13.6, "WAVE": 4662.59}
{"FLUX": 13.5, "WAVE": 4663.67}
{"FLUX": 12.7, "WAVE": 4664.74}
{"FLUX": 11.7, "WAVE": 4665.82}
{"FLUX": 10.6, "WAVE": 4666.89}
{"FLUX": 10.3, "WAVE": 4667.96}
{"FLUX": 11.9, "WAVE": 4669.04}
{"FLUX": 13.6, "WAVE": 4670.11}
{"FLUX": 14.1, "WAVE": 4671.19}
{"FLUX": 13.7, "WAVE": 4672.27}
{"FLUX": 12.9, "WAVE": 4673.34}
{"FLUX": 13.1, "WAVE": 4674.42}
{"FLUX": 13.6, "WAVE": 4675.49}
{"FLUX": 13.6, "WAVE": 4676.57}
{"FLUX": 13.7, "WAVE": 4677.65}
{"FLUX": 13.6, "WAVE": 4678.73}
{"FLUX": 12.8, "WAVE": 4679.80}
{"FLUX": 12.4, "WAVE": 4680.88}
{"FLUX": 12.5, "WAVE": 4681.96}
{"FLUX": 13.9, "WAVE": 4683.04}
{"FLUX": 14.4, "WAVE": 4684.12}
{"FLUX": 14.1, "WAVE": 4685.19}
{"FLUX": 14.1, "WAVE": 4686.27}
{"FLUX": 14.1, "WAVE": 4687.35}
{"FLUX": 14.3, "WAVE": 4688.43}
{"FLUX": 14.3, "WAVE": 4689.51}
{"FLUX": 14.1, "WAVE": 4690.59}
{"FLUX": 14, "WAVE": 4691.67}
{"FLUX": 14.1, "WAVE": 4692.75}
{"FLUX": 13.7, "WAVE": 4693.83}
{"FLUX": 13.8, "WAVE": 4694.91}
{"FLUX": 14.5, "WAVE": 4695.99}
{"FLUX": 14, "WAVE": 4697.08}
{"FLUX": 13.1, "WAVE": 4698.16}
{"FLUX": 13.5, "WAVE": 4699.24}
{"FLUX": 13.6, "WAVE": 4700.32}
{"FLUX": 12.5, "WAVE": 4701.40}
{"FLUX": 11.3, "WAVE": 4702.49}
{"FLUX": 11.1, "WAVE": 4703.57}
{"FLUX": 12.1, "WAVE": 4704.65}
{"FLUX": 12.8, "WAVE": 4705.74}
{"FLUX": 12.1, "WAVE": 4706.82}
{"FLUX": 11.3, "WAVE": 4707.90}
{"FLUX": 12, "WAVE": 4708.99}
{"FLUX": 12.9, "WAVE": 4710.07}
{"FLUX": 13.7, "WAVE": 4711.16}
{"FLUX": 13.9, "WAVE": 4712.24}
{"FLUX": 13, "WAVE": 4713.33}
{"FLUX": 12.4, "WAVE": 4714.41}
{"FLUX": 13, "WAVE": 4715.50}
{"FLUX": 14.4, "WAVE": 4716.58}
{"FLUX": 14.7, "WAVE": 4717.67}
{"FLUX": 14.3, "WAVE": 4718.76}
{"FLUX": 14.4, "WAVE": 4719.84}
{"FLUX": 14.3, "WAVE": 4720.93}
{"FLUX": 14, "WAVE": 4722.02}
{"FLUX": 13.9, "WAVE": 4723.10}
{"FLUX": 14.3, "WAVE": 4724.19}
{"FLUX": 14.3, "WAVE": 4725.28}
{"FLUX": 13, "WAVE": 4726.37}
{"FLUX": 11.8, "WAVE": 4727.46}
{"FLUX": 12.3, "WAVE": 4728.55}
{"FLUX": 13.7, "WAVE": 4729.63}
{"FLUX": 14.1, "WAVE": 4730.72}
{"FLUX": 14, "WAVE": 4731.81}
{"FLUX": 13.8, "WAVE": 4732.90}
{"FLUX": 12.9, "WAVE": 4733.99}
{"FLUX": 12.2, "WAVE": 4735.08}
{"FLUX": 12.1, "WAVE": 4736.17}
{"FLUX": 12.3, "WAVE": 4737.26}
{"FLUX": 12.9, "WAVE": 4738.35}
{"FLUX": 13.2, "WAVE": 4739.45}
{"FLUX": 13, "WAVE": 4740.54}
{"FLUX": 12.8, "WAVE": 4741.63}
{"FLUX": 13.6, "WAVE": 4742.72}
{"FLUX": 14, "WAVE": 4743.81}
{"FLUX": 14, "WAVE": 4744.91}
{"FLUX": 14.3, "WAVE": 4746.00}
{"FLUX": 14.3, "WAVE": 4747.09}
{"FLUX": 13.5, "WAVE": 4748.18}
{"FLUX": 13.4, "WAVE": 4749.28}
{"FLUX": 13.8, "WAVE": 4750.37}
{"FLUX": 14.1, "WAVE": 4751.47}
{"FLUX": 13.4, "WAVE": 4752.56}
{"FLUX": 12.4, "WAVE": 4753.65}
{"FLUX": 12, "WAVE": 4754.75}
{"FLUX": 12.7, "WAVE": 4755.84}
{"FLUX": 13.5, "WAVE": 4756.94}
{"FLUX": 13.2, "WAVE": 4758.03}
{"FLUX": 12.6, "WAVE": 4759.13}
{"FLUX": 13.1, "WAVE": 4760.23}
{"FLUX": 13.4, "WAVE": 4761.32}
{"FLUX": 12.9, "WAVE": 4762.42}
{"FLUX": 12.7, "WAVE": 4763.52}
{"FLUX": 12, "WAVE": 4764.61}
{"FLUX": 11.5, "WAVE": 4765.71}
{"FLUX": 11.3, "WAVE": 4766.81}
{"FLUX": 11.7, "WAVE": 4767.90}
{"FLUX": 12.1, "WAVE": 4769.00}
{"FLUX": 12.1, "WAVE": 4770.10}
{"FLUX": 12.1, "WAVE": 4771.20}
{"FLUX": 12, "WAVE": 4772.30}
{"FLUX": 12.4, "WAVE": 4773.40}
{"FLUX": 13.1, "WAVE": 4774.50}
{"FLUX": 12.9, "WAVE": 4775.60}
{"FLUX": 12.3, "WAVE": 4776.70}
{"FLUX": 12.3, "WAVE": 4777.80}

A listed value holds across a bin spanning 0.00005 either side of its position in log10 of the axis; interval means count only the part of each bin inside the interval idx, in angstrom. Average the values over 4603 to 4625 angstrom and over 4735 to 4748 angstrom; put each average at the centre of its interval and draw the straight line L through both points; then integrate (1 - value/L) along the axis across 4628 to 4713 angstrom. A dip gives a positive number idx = 0.93 angstrom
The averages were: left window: 13.4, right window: 13.3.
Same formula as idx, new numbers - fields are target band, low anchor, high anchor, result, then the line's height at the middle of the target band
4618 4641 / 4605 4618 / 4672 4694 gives 0.28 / 13.5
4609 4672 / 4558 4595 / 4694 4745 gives -0.40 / 13.2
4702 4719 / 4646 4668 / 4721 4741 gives 0.48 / 13.2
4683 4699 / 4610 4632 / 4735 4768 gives -0.92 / 13.3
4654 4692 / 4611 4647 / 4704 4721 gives -0.33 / 13.3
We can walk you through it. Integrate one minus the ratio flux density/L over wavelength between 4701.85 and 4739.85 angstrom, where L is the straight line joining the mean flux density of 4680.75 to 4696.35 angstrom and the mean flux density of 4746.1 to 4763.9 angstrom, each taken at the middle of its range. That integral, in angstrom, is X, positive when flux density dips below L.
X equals 1.3 angstrom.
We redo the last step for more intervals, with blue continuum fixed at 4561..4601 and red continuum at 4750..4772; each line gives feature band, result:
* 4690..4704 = -0.7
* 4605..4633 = -1.5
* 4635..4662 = -0.8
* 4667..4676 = 0.0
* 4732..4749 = -0.8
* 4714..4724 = -1.0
